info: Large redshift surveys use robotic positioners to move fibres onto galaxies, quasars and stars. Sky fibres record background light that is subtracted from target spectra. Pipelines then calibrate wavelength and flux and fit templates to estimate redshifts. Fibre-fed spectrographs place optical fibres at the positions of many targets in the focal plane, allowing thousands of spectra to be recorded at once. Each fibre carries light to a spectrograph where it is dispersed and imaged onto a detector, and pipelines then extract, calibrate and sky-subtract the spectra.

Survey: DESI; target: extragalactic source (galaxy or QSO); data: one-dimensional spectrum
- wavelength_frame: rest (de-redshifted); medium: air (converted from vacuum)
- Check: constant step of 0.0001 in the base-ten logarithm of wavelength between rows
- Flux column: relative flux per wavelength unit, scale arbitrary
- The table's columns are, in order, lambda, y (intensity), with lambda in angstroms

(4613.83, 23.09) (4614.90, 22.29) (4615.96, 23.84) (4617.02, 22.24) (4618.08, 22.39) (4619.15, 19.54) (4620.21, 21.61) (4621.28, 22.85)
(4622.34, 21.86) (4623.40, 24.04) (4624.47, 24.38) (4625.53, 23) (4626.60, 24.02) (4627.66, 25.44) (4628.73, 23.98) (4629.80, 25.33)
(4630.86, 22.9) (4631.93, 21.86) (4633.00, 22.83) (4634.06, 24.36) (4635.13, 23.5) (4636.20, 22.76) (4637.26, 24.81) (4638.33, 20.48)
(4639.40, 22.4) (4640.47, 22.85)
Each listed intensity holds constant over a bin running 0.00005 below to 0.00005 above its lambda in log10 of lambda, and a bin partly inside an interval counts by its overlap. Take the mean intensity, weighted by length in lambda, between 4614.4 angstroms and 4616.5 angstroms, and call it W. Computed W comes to 23.1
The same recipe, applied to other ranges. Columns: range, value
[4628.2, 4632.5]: 23.5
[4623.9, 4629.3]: 24.1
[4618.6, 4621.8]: 21.3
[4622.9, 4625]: 24.2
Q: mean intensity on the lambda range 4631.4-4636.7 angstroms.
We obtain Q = 23.1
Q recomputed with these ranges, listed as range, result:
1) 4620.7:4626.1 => 23.2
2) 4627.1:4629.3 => 24.7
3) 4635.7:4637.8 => 23.9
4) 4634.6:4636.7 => 23.1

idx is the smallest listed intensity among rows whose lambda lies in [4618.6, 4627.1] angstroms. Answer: 19.54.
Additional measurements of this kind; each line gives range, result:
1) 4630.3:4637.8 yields 21.86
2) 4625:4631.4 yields 22.9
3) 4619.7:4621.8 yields 21.61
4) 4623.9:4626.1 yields 23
